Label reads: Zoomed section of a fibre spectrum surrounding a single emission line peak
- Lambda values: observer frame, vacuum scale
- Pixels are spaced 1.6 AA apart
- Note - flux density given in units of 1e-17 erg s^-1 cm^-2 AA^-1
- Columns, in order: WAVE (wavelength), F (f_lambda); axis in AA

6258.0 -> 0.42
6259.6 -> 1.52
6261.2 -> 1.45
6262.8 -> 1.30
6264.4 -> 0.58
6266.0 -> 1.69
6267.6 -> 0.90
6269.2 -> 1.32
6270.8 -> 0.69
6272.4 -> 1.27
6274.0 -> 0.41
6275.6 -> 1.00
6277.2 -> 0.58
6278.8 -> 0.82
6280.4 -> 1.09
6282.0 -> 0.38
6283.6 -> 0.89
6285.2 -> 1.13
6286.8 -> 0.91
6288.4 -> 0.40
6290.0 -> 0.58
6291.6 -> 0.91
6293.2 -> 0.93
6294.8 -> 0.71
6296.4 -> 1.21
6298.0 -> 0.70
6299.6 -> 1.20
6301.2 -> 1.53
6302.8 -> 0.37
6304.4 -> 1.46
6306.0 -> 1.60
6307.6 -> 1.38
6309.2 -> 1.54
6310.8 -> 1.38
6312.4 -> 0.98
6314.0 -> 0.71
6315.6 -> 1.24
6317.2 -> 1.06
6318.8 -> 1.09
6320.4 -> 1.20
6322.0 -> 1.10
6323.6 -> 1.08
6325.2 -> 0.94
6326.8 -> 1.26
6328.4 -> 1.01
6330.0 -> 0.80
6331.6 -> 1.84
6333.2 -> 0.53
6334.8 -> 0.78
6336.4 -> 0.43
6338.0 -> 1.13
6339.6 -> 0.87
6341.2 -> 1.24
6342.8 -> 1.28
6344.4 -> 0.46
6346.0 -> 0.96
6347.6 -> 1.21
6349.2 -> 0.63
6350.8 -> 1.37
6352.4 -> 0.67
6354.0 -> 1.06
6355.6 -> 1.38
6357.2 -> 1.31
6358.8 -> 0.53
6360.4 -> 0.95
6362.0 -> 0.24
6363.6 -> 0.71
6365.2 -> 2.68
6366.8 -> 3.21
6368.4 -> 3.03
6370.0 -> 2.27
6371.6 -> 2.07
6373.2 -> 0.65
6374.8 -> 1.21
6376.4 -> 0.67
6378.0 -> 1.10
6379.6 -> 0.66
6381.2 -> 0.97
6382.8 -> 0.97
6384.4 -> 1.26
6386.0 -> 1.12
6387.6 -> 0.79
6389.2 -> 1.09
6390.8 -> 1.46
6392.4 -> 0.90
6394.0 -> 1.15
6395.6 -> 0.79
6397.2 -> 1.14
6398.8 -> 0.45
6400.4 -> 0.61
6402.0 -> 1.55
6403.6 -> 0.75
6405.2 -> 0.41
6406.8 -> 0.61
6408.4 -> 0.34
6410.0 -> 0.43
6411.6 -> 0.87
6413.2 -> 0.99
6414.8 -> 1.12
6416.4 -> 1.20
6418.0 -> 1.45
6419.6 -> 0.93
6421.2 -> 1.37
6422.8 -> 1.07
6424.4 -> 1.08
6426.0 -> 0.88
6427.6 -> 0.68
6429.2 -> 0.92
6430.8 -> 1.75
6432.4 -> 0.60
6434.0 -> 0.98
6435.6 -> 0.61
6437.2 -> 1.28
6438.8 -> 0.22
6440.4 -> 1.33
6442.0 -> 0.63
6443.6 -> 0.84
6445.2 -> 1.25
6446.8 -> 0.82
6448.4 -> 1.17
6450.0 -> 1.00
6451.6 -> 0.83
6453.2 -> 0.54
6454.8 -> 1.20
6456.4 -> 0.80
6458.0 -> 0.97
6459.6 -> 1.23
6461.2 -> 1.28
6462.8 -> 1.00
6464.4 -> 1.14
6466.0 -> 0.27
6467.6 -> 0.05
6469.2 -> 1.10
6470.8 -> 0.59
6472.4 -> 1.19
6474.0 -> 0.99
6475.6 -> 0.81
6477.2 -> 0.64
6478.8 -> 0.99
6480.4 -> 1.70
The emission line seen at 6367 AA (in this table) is [O III]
